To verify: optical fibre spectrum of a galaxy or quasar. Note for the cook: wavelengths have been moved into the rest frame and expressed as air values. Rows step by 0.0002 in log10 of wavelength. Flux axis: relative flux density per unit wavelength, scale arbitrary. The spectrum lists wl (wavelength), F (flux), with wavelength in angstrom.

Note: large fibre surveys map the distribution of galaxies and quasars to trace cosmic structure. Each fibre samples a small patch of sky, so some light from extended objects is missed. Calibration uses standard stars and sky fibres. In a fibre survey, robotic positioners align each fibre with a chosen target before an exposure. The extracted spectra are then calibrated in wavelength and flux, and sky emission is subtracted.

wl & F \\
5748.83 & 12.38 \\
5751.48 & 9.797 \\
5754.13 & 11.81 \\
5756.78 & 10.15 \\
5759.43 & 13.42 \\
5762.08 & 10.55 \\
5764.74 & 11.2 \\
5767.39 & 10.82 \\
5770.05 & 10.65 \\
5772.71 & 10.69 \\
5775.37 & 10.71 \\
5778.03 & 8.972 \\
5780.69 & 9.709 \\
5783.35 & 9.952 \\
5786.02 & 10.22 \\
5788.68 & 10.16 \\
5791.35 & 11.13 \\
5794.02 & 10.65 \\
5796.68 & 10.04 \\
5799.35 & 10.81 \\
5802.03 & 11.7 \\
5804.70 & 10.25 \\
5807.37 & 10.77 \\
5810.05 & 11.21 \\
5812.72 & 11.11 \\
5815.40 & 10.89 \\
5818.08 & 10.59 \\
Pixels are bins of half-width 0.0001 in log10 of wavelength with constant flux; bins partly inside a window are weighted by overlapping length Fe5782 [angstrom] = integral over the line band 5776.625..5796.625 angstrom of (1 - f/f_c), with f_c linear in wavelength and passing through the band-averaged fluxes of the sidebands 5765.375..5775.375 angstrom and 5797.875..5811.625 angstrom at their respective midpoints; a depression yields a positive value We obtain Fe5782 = 1.35 angstrom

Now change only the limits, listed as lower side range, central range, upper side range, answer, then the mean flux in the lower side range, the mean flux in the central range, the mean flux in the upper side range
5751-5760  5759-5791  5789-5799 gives 1.17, 11.3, 10.5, 10.6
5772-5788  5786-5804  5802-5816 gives -0.34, 10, 10.7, 10.9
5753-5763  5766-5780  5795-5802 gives 1.08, 11.5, 10.3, 10.7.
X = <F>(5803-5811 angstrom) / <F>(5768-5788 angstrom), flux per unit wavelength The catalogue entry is 1.06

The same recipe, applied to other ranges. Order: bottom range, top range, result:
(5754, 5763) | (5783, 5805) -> 0.92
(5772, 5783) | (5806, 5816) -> 1.10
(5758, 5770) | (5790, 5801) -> 0.94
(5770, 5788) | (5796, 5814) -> 1.08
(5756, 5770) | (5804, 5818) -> 0.97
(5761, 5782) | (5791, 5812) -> 1.04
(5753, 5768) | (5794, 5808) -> 0.94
